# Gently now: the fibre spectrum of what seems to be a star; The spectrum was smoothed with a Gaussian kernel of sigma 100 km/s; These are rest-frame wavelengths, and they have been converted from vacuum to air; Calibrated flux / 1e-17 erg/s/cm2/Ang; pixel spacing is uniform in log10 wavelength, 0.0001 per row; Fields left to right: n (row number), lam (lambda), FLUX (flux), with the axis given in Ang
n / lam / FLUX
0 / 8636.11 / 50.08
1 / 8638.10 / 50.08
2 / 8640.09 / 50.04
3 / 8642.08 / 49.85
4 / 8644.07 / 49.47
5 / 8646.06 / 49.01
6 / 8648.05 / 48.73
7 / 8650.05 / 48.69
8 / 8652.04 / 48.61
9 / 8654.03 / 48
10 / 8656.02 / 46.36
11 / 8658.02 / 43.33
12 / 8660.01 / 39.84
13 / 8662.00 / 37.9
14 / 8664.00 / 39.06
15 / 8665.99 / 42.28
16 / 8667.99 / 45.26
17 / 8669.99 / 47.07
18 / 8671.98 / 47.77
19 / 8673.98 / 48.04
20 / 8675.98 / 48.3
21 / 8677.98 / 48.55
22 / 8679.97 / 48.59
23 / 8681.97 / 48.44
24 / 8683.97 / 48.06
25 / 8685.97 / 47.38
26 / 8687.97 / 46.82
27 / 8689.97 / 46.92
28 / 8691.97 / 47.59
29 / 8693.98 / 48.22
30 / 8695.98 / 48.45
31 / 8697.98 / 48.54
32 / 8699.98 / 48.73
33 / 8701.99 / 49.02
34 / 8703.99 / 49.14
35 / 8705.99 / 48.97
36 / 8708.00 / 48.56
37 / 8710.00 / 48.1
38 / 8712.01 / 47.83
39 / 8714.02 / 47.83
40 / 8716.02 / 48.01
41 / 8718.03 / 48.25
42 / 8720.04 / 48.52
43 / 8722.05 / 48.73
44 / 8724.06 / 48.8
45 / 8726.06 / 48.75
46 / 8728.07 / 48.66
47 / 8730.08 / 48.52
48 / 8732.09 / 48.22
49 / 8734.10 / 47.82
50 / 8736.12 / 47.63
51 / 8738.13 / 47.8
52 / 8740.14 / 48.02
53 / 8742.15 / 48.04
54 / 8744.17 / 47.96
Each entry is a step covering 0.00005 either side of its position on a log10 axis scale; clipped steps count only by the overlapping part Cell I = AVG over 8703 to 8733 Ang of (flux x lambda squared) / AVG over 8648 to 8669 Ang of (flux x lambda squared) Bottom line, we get 1.1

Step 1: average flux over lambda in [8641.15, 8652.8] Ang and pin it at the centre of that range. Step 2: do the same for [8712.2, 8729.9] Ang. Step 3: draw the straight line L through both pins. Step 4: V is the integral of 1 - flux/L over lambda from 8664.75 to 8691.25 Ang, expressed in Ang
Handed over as 0.9 Ang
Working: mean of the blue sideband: 49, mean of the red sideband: 48.4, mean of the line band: 47.1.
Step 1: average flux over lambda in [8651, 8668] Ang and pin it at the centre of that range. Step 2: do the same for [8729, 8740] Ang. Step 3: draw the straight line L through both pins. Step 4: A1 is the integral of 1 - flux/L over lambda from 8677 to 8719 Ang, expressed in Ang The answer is -2.28 Ang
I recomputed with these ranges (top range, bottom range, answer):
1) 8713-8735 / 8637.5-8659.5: 1.02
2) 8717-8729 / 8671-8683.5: 1.02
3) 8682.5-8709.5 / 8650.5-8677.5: 1.08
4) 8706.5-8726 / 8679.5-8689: 1.02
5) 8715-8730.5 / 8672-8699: 1.02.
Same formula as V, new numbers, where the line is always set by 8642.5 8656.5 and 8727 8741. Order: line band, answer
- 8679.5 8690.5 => 0.2 Ang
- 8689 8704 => 0.0 Ang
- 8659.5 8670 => 1.5 Ang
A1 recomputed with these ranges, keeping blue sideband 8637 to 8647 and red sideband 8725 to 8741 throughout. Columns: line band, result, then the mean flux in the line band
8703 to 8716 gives 0.1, 48.4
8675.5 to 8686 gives 0.2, 48.3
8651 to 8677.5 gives 2.4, 44.8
